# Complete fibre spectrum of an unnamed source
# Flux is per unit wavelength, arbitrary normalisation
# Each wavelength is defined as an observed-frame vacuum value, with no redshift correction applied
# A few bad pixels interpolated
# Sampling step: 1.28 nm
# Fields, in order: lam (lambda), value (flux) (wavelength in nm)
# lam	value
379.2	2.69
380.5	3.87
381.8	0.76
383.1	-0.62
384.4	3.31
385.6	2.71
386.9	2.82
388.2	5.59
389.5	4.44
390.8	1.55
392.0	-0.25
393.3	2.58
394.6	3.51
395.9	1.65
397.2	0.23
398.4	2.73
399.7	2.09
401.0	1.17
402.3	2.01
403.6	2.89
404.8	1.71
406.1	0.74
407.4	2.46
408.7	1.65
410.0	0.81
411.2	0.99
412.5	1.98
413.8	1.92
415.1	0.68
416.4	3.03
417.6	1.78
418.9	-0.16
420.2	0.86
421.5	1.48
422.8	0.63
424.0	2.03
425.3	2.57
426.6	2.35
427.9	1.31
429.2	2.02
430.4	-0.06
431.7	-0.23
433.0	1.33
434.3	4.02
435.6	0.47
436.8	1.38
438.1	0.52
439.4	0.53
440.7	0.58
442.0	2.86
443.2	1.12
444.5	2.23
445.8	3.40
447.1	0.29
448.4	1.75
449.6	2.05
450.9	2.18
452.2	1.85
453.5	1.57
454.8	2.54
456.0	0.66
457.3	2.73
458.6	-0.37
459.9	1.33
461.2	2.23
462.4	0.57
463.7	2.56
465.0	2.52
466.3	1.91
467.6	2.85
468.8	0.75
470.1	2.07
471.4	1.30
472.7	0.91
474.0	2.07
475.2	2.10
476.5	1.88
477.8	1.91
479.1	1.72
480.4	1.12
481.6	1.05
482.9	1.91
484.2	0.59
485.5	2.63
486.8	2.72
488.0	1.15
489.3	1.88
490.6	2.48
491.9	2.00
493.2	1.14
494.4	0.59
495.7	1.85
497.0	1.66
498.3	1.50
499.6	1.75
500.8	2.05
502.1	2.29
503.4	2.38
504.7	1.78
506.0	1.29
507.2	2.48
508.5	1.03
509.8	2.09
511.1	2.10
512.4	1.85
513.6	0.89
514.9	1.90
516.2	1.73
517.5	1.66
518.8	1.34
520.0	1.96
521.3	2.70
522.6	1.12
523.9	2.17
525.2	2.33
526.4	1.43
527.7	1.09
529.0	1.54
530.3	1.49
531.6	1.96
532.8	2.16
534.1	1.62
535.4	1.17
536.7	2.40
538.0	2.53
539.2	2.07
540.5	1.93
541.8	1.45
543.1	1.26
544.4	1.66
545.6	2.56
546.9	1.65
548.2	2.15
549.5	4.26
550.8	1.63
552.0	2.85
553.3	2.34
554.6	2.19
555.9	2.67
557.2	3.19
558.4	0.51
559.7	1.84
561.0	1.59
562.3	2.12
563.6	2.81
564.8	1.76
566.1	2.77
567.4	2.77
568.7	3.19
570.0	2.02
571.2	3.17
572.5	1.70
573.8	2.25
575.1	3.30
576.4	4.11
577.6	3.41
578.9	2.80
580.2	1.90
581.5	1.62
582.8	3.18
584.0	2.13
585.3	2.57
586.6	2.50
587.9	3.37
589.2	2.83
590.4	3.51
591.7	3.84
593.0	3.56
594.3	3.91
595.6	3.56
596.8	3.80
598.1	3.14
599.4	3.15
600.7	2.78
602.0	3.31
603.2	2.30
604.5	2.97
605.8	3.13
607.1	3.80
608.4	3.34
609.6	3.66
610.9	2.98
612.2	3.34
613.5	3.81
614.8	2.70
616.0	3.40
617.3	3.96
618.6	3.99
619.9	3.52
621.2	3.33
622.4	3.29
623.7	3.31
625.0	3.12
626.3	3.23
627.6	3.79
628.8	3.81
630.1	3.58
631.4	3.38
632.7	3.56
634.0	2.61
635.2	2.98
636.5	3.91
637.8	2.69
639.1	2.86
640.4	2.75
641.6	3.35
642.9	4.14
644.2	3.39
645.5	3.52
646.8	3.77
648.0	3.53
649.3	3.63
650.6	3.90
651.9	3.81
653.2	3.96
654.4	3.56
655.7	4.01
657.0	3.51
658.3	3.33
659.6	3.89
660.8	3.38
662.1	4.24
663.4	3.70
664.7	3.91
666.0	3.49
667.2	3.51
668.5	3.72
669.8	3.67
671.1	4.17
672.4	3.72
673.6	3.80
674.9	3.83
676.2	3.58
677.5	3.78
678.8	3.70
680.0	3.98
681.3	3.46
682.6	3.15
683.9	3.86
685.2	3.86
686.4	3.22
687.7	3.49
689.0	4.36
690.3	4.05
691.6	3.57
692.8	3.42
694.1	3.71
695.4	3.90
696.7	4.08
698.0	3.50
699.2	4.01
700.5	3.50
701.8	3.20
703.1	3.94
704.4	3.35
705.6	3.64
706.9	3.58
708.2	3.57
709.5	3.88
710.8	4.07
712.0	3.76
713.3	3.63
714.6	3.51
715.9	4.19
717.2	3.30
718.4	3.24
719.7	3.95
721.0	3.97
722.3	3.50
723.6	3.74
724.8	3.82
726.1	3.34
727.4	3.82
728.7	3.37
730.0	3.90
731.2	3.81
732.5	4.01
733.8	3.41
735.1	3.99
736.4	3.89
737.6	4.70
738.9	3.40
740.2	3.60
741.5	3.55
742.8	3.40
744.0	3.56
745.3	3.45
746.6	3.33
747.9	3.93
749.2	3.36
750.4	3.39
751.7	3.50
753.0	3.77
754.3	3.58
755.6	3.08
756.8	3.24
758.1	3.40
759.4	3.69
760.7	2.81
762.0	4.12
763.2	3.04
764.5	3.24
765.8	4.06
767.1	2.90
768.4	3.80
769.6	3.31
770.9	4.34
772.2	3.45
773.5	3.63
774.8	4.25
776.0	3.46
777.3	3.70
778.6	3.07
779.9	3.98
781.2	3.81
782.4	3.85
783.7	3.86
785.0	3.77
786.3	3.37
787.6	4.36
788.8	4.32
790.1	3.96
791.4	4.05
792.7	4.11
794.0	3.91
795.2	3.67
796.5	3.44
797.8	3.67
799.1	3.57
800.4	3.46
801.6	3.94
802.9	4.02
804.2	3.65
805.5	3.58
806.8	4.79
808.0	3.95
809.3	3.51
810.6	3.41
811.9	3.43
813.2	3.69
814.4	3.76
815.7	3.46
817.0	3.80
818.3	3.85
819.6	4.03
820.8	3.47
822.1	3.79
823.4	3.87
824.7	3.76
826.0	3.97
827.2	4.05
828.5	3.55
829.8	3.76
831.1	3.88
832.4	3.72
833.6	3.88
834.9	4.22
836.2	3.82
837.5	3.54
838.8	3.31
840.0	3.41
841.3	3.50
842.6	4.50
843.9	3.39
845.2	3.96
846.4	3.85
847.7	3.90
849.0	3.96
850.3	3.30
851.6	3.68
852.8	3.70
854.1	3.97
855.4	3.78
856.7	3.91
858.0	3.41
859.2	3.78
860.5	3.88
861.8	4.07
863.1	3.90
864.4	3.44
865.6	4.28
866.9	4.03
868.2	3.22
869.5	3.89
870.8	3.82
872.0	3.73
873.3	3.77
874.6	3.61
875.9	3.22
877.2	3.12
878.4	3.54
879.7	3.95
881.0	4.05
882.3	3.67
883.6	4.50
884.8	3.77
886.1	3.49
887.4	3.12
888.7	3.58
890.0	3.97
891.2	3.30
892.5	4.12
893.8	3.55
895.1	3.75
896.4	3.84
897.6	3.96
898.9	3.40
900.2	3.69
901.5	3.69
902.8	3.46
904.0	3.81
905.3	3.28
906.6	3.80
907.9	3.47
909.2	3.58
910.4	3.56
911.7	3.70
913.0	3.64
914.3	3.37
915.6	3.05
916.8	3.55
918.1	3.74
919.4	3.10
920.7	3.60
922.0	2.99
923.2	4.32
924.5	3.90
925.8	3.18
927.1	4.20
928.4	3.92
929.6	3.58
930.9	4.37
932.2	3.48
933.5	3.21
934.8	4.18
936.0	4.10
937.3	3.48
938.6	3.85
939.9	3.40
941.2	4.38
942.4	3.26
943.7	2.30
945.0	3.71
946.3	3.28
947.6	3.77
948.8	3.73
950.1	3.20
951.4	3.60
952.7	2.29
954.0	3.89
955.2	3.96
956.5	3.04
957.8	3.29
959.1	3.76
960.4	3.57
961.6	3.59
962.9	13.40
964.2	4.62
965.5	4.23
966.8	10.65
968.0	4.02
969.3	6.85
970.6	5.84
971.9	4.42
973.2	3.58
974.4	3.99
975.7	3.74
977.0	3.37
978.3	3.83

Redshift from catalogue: 0.47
